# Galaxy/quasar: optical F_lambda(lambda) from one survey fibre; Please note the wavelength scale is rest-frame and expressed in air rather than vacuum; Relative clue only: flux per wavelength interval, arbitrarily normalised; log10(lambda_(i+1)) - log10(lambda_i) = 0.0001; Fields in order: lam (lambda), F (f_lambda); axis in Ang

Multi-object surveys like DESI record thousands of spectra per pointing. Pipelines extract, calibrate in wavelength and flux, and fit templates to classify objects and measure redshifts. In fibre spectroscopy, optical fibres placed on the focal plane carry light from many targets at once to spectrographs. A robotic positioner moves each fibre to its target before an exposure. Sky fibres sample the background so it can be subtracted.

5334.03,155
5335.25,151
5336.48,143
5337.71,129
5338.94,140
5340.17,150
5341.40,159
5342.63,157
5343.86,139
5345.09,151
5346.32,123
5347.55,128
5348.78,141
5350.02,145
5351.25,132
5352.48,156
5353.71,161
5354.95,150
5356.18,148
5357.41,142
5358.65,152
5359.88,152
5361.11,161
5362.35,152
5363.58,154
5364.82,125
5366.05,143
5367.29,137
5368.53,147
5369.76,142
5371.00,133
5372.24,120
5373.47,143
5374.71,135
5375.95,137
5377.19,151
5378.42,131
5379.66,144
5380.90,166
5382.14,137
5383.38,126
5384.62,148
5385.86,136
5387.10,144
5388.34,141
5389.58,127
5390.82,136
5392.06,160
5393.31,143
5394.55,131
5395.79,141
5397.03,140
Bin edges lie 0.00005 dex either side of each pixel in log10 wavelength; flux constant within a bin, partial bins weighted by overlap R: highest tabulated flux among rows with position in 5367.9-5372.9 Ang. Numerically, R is 147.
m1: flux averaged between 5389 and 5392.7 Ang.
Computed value 141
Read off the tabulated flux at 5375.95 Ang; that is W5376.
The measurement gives 137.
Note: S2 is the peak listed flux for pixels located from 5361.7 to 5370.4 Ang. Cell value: 154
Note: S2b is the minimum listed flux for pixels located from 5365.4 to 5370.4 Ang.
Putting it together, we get 137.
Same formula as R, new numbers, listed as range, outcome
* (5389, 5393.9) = 160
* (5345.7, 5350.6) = 145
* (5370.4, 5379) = 151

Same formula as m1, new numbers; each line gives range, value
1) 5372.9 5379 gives 139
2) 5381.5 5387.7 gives 138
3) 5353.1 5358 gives 150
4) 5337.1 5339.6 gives 135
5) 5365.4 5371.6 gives 140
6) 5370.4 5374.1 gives 132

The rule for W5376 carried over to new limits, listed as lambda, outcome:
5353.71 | 161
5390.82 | 136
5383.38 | 126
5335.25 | 151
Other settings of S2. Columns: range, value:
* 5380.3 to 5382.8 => 166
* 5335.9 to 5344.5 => 159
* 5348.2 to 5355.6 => 161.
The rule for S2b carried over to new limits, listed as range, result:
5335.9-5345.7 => 129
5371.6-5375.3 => 120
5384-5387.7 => 136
